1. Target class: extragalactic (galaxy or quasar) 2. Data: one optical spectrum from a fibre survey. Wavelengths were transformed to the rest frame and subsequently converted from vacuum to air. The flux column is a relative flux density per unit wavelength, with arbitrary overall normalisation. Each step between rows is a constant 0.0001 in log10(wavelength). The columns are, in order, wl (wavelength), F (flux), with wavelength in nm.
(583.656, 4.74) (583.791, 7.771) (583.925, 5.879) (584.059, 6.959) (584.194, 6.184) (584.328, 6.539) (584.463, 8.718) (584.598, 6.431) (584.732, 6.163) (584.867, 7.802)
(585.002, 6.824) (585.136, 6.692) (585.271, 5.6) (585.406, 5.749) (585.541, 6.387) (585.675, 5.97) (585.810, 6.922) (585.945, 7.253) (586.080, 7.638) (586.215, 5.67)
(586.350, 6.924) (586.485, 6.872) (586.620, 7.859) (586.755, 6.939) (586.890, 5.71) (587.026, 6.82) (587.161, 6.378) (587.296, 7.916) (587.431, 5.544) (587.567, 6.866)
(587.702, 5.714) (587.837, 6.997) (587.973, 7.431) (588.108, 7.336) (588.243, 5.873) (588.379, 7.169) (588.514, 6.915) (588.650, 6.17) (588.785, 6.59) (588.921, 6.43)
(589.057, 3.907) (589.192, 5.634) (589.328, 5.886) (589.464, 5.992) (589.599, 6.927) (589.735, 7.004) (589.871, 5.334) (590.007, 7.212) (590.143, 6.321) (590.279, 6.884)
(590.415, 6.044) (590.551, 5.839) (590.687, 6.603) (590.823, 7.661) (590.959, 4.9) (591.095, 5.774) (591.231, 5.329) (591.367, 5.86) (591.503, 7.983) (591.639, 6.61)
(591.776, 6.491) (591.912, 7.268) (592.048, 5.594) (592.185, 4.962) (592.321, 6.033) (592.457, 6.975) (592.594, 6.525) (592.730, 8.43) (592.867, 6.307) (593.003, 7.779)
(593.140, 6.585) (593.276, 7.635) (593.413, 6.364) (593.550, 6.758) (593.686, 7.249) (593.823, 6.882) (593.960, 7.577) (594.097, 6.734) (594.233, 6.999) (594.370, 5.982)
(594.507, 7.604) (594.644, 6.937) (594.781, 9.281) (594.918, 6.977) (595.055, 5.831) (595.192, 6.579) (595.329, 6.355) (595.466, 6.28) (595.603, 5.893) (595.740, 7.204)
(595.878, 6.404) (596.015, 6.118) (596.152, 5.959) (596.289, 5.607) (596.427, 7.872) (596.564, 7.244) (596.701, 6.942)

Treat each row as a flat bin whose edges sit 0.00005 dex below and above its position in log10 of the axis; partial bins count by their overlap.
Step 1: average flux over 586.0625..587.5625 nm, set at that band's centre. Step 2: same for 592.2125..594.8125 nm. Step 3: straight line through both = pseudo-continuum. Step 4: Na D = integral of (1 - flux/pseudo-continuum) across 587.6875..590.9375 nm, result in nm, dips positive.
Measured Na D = 0.21 nm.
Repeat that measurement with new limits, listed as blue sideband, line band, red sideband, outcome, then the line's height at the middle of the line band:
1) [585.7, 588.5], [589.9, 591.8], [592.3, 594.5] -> 0.144 nm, 6.89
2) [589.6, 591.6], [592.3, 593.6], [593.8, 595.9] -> -0.067 nm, 6.63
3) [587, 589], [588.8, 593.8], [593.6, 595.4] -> 0.298 nm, 6.83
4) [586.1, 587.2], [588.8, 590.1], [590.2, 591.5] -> 0.060 nm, 6.36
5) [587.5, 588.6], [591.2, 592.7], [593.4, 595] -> 0.127 nm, 7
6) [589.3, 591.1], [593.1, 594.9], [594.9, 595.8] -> -0.206 nm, 6.39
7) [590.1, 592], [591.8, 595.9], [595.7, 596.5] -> -0.220 nm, 6.45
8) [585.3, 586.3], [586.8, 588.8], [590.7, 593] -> -0.048 nm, 6.48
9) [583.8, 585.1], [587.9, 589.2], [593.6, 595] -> 0.117 nm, 7.01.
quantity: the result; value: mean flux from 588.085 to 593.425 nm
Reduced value 6.42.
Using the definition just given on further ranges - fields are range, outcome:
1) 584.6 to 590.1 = 6.52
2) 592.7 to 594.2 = 7.08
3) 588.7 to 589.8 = 6.05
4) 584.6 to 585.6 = 6.46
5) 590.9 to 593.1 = 6.44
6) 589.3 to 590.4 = 6.44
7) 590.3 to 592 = 6.37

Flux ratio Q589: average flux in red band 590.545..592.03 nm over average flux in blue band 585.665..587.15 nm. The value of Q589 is 0.94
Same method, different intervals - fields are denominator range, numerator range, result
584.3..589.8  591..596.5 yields 1.01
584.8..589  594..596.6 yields 1.01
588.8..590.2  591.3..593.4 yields 1.11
